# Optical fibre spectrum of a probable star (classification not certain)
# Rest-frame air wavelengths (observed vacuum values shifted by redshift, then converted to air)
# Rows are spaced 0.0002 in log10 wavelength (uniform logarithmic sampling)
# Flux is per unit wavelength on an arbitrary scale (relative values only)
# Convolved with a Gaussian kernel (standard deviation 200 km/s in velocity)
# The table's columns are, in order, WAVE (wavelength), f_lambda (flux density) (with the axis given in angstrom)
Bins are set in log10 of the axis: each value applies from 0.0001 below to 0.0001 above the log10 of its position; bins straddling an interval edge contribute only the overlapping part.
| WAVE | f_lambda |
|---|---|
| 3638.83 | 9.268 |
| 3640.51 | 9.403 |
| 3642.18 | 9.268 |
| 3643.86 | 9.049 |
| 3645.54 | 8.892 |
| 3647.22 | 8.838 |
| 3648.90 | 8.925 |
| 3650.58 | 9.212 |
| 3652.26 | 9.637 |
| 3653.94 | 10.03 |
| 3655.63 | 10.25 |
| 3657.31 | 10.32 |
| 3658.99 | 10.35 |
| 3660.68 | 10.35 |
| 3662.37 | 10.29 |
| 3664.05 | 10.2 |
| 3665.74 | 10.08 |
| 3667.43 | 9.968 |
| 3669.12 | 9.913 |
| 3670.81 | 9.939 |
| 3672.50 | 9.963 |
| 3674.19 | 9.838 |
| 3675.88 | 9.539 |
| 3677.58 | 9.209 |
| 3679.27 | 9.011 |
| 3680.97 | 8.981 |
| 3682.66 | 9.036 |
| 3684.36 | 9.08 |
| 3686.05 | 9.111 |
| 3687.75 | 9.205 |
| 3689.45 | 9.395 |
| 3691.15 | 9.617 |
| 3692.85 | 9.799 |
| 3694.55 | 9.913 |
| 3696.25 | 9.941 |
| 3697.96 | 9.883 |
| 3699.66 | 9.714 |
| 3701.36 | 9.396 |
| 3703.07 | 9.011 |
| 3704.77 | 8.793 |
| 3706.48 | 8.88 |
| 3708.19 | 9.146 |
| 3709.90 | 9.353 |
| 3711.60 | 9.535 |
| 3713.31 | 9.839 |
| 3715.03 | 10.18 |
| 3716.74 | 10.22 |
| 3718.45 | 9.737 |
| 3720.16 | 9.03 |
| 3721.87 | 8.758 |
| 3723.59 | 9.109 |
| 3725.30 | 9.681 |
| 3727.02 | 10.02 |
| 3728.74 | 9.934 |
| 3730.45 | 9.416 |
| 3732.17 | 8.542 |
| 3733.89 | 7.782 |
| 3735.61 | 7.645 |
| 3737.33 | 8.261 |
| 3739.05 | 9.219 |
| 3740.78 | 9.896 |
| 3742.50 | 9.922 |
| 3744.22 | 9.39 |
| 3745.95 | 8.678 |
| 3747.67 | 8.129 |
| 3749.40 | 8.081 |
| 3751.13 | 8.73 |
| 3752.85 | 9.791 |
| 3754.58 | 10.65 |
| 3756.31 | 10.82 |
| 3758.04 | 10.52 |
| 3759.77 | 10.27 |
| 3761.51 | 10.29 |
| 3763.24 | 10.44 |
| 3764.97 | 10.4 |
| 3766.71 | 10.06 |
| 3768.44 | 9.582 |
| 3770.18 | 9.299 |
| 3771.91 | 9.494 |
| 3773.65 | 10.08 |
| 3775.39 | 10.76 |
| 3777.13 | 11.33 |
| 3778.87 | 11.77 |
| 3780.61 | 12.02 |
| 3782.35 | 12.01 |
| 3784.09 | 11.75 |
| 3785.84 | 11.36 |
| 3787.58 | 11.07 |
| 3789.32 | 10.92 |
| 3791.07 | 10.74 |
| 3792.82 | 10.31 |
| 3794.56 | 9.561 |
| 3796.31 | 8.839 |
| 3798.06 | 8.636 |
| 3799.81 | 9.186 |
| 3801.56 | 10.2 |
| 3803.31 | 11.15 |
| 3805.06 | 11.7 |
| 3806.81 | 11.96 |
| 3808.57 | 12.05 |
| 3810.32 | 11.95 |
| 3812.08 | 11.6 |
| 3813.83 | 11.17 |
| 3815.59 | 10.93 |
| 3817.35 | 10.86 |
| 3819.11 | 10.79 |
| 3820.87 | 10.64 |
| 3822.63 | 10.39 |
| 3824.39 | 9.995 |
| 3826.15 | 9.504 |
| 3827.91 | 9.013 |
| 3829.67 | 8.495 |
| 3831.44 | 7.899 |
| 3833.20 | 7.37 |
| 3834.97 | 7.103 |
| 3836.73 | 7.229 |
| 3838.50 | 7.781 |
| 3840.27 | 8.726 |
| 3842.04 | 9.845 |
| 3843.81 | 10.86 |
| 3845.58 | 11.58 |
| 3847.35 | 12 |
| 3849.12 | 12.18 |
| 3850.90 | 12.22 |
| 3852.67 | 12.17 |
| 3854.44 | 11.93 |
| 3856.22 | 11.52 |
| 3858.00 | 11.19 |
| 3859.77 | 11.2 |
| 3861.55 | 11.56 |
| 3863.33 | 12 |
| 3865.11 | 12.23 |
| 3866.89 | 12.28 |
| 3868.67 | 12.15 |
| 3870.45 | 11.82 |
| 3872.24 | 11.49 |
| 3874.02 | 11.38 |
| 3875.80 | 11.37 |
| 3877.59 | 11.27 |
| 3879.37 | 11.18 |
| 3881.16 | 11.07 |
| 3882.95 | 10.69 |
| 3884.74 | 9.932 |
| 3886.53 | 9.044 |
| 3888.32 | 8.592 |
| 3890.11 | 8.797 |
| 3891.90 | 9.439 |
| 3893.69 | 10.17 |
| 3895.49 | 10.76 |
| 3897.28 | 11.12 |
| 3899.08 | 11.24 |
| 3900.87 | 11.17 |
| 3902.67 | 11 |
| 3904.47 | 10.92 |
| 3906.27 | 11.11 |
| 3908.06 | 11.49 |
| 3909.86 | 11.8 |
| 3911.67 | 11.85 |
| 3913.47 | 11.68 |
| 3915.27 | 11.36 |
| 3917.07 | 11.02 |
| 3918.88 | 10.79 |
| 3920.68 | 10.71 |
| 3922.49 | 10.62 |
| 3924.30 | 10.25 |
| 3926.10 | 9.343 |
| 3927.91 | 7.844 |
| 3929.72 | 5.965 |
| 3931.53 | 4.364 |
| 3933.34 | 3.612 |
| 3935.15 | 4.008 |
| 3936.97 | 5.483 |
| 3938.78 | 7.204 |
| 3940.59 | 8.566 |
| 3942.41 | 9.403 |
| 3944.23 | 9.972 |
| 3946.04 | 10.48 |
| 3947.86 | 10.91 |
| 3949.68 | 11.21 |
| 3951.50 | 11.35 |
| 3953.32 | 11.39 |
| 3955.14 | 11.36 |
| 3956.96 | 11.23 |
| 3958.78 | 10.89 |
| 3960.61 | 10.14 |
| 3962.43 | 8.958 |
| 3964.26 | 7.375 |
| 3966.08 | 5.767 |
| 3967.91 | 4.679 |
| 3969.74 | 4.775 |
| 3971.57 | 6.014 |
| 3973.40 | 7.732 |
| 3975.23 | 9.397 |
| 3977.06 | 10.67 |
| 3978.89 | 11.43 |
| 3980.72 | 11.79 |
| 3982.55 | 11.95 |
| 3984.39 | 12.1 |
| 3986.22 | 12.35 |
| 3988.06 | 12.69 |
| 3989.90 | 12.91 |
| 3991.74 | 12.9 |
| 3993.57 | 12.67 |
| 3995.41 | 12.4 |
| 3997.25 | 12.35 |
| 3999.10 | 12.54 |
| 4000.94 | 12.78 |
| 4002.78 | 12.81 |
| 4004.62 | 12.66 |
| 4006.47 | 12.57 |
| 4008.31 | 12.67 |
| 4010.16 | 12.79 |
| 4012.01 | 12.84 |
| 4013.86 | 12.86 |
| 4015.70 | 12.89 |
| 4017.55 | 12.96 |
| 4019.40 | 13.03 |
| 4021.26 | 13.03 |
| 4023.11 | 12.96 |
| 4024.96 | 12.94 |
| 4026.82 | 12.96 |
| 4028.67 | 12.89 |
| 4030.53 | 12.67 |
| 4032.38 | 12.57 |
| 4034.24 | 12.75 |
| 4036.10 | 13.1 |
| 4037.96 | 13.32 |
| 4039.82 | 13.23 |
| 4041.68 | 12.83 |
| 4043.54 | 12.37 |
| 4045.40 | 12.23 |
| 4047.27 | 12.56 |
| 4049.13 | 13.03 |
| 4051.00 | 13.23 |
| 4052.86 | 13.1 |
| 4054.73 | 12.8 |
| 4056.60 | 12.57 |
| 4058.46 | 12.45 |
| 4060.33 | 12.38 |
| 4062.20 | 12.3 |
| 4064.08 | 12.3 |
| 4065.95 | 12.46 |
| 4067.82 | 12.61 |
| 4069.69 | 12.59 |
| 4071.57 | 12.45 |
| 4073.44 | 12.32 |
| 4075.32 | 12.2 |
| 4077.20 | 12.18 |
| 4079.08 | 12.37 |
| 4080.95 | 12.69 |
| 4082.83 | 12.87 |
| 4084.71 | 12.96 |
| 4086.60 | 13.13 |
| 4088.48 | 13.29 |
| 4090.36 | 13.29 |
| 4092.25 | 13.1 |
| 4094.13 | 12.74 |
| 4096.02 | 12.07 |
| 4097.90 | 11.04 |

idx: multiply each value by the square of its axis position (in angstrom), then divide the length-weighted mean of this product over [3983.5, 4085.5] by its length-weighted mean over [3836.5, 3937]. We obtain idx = 1.32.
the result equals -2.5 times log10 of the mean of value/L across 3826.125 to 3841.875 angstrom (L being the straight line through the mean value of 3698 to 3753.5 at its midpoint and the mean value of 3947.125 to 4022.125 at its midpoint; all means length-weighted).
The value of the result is 0.22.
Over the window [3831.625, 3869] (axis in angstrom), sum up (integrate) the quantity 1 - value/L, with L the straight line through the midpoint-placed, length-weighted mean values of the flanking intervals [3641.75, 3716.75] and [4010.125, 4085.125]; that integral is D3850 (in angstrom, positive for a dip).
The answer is 1.3 angstrom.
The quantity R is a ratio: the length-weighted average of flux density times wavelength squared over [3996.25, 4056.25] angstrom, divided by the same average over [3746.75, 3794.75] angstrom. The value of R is 1.41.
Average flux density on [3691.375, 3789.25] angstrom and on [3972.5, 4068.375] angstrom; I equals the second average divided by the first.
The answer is 1.27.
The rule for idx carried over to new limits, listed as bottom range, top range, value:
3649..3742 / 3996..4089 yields 1.60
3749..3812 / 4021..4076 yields 1.38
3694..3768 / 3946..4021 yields 1.34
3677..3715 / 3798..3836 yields 1.15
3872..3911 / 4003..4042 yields 1.29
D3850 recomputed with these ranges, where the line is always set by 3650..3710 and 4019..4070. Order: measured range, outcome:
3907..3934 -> 4.9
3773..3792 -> -1.4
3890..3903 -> 1.1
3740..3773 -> 1.8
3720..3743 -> 2.3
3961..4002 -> 6.5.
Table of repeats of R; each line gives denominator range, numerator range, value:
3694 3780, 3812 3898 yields 1.16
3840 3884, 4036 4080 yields 1.21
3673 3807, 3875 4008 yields 1.15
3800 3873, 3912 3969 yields 0.89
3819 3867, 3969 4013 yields 1.21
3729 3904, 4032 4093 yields 1.39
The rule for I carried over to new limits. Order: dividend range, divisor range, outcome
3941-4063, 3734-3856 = 1.14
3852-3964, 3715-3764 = 1.09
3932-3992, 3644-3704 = 0.97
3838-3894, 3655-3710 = 1.14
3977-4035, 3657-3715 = 1.31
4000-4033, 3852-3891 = 1.15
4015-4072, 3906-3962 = 1.33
